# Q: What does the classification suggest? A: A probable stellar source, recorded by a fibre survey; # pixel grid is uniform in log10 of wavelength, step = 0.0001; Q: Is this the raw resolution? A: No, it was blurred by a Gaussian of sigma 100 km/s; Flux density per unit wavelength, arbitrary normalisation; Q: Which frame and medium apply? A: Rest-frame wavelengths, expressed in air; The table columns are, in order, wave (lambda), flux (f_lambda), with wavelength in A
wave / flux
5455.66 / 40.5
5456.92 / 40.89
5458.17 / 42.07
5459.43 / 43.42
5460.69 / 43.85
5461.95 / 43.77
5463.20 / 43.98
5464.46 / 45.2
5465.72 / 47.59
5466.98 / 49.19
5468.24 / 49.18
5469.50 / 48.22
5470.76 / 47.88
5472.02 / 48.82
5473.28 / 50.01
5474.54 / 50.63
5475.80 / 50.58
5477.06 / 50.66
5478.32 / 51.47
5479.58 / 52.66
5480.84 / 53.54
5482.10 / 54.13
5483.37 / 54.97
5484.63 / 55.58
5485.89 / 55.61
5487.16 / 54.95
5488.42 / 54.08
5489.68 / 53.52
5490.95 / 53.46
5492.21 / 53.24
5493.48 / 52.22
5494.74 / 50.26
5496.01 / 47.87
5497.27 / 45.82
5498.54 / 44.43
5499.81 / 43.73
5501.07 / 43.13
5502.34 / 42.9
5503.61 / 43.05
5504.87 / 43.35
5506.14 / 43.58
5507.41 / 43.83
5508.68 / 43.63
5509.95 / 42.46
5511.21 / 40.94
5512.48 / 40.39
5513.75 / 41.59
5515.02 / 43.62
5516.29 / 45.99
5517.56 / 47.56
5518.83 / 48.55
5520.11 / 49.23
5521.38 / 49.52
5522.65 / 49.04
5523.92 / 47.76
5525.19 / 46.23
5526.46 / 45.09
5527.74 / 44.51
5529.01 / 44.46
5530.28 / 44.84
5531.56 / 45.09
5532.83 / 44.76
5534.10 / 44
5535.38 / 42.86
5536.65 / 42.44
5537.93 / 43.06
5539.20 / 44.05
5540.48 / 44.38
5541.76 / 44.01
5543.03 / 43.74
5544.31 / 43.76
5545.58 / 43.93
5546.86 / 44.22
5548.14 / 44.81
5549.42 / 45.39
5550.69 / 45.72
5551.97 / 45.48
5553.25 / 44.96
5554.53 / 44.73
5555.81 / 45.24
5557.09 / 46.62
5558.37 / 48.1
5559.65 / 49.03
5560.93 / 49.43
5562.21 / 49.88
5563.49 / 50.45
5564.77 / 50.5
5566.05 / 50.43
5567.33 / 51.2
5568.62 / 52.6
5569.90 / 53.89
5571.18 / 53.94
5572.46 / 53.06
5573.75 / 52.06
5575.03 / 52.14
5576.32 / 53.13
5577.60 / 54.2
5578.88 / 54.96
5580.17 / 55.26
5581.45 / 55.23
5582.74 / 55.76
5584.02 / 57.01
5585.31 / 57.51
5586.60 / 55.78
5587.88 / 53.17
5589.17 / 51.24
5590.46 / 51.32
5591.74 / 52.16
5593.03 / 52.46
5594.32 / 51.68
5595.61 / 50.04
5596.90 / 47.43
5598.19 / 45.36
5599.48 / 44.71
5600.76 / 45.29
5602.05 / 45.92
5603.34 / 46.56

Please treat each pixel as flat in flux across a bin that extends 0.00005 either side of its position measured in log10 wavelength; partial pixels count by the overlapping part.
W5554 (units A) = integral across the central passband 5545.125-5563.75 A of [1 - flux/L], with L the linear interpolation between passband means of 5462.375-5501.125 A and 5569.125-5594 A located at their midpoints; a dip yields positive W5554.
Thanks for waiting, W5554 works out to 2.3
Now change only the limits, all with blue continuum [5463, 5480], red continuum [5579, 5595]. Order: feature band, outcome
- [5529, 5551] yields 3.3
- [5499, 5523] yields 3.0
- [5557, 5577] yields 0.8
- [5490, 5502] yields 0.4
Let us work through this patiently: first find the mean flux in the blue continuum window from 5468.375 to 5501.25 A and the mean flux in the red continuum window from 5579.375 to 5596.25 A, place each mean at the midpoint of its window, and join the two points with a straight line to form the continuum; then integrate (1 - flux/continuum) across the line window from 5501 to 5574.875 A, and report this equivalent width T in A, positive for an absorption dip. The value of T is 8.8 A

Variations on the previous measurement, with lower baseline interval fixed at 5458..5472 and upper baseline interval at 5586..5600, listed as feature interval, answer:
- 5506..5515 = 1.00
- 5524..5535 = 0.76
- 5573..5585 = -1.07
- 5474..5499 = -2.79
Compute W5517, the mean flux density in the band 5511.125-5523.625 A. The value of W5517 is 45.9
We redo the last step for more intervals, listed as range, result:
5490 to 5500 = 49.2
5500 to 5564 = 45.1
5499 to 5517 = 43.1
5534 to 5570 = 46.4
